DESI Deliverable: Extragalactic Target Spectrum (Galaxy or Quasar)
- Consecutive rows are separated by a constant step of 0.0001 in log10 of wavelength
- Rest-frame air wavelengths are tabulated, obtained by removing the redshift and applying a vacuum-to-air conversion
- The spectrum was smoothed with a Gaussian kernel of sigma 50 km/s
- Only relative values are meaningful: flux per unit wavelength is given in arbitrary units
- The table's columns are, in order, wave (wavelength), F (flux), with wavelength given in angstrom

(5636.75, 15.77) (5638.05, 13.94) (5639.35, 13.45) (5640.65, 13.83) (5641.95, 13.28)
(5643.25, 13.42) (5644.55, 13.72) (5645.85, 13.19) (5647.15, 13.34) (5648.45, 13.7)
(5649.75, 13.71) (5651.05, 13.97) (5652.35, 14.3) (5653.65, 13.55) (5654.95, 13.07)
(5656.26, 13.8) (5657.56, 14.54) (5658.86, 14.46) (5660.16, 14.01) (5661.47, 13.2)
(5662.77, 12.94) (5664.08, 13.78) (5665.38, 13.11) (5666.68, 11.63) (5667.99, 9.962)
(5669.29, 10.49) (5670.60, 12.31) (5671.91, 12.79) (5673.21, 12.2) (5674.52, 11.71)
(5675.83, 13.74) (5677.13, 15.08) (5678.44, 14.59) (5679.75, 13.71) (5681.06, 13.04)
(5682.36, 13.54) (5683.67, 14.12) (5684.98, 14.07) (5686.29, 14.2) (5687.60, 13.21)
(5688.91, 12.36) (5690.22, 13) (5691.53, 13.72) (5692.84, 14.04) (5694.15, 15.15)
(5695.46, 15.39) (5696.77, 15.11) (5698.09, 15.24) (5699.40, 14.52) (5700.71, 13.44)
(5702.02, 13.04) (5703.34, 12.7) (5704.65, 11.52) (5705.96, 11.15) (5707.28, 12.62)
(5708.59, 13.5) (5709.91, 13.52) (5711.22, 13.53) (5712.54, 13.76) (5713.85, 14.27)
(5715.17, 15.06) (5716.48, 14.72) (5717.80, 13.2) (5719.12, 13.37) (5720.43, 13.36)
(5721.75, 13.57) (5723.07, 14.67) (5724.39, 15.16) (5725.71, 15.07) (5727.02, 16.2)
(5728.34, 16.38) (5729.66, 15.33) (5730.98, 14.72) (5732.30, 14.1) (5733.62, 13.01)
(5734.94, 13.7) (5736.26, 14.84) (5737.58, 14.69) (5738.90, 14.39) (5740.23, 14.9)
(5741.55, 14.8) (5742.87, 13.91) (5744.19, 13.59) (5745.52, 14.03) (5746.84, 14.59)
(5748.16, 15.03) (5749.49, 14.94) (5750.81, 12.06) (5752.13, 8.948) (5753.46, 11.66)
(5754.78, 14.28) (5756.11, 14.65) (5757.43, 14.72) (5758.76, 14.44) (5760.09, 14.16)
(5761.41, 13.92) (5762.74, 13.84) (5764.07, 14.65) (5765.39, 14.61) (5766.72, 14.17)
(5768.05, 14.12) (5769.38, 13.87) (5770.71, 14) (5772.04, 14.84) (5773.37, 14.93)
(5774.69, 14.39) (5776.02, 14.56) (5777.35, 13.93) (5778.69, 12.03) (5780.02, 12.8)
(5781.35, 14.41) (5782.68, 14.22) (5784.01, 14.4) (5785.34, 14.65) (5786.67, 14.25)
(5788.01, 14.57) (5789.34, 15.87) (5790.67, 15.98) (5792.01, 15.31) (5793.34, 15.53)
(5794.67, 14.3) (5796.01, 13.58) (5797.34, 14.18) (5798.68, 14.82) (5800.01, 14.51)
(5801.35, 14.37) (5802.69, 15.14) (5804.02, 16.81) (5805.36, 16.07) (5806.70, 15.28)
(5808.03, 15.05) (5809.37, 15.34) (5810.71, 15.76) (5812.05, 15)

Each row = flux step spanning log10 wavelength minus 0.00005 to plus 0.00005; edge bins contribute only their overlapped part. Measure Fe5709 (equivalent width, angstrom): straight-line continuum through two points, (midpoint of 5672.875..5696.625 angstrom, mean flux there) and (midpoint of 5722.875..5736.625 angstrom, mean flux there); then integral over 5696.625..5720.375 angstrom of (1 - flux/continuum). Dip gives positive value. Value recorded 1.33 angstrom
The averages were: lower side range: 13.8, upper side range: 14.8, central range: 13.5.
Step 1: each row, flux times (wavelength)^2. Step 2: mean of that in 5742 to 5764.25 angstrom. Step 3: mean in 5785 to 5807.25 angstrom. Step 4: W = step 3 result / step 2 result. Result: 1.11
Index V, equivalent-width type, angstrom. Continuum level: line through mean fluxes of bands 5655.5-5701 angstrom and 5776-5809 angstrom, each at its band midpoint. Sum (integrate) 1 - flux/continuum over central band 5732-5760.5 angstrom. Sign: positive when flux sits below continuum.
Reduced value 0.6 angstrom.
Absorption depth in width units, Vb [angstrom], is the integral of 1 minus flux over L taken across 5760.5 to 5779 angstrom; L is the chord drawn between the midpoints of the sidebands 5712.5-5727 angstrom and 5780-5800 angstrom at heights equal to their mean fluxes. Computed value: 0.5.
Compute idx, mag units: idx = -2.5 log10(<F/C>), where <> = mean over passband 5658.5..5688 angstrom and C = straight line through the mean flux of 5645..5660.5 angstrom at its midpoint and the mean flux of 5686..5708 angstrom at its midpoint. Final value 0.05 mag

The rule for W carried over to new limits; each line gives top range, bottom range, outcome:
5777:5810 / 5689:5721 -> 1.11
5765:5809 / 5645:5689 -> 1.15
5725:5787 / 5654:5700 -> 1.08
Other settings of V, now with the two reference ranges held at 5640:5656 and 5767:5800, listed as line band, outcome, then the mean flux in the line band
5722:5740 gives -0.9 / 14.8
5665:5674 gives 1.3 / 11.7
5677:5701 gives -0.4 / 14.1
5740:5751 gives -0.1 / 14.3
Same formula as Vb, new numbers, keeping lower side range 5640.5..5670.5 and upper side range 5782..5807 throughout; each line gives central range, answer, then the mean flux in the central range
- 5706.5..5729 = -0.4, 14.2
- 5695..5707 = 0.2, 13.5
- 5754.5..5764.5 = 0.1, 14.3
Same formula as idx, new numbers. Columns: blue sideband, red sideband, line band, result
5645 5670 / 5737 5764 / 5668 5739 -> -0.018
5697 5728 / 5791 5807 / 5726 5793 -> 0.015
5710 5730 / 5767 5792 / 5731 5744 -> 0.013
